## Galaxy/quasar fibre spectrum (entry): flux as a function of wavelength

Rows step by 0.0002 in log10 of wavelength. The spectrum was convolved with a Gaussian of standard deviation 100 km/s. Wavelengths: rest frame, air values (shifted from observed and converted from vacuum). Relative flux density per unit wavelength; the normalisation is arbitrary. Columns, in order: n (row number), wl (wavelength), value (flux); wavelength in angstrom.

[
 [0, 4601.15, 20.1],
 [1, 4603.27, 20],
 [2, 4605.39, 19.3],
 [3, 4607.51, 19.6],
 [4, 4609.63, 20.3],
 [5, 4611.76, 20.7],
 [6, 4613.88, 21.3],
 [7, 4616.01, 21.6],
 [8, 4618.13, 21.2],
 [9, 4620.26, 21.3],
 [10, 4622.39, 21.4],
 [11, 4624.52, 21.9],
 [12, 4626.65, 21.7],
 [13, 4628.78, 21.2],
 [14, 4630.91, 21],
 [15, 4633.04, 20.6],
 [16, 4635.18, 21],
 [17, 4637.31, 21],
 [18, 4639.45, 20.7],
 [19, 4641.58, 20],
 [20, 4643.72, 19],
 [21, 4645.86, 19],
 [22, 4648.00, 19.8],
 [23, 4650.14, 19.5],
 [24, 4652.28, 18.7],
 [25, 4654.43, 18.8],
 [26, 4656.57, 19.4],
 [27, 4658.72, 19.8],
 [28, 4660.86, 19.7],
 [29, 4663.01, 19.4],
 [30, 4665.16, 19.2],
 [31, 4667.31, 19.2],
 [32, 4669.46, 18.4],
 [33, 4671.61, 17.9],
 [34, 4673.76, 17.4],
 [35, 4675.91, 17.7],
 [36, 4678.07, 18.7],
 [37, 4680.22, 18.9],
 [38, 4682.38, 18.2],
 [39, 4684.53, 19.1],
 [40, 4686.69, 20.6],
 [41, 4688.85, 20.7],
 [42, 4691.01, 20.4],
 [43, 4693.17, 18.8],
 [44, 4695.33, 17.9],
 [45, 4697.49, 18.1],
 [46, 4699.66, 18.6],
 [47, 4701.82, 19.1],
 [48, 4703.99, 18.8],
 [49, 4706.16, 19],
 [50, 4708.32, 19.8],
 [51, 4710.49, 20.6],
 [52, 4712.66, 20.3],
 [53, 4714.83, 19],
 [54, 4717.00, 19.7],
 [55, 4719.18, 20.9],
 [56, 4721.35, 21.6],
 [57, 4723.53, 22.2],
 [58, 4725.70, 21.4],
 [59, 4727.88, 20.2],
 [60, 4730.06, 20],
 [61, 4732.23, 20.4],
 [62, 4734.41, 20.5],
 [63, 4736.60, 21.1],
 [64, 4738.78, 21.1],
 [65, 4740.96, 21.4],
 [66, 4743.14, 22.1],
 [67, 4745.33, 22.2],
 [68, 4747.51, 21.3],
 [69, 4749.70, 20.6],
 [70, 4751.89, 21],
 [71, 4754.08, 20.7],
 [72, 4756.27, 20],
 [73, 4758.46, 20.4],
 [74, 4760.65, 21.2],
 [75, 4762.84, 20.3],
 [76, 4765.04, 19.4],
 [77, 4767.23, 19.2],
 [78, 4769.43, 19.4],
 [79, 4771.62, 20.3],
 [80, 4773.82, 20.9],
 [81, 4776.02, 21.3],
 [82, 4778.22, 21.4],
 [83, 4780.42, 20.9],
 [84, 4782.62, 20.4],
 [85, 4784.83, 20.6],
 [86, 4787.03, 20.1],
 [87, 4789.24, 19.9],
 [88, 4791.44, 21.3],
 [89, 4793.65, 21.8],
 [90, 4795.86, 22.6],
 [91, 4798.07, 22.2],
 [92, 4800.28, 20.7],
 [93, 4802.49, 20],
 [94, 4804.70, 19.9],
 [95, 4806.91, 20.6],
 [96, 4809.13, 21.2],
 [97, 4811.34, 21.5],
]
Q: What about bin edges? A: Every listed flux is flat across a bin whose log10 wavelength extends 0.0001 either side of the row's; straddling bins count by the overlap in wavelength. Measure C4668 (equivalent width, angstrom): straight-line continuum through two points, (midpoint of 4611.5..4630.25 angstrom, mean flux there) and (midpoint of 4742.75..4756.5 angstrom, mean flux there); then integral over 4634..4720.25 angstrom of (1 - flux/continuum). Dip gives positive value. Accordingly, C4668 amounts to 7.9 angstrom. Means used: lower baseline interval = 21.4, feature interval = 19.3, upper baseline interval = 21.1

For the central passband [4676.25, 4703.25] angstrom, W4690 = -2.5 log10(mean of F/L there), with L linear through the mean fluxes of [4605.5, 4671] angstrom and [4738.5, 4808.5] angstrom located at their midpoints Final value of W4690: 0.08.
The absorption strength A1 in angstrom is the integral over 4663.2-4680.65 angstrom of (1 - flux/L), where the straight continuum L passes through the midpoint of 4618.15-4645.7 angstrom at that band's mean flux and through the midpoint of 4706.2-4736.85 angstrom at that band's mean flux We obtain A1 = 1.9 angstrom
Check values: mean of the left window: 20.8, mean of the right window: 20.5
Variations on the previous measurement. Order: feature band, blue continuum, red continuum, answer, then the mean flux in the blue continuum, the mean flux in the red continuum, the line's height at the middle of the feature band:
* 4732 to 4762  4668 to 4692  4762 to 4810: -1.5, 18.9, 20.7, 20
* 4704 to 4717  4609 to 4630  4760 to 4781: 0.7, 21.3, 20.4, 20.8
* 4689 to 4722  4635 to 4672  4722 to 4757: 1.5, 19.5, 21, 20.4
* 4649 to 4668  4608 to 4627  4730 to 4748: 1.7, 21.2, 21.2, 21.2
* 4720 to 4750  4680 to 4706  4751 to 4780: -1.9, 19.1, 20.4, 19.9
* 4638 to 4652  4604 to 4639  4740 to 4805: 0.8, 20.9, 20.8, 20.9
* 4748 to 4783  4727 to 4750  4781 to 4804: 0.8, 21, 20.9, 21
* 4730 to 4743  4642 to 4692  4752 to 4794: -0.6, 19.1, 20.5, 20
